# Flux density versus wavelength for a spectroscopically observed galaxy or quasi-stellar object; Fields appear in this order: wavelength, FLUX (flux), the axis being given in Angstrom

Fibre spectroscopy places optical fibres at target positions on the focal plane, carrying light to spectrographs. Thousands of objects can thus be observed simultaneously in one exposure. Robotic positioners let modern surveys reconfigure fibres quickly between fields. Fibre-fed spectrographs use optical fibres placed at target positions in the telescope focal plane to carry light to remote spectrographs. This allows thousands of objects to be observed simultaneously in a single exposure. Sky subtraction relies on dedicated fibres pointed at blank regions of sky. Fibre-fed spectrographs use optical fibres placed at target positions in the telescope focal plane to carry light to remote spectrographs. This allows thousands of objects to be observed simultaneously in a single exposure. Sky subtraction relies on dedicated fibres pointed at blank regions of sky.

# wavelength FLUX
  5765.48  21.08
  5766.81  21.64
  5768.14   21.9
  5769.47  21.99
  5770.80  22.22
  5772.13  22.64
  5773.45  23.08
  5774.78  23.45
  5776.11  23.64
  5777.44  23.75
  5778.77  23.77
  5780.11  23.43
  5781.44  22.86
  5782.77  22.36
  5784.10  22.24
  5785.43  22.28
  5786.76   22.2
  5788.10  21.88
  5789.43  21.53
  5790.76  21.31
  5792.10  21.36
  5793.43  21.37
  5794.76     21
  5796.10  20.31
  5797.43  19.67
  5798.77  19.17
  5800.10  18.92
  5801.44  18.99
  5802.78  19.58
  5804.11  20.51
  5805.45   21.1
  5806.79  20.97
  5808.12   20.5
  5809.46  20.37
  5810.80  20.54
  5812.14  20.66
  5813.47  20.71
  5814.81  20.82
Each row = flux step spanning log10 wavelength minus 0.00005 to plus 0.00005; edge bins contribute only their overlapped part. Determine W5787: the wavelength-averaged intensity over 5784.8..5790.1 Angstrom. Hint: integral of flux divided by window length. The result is 22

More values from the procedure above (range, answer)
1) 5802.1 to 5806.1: 20.4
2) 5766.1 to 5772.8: 22.1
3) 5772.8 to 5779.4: 23.5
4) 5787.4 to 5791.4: 21.6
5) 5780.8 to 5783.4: 22.6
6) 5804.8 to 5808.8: 20.9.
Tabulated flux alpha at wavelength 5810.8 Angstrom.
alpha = 20.54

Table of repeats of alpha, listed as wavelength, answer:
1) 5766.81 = 21.64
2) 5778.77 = 23.77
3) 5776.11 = 23.64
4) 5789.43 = 21.53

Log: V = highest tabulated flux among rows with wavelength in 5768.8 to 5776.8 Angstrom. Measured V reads 23.64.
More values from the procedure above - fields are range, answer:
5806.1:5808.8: 20.97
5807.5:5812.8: 20.66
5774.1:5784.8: 23.77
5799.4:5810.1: 21.1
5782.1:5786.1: 22.36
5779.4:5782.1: 23.43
